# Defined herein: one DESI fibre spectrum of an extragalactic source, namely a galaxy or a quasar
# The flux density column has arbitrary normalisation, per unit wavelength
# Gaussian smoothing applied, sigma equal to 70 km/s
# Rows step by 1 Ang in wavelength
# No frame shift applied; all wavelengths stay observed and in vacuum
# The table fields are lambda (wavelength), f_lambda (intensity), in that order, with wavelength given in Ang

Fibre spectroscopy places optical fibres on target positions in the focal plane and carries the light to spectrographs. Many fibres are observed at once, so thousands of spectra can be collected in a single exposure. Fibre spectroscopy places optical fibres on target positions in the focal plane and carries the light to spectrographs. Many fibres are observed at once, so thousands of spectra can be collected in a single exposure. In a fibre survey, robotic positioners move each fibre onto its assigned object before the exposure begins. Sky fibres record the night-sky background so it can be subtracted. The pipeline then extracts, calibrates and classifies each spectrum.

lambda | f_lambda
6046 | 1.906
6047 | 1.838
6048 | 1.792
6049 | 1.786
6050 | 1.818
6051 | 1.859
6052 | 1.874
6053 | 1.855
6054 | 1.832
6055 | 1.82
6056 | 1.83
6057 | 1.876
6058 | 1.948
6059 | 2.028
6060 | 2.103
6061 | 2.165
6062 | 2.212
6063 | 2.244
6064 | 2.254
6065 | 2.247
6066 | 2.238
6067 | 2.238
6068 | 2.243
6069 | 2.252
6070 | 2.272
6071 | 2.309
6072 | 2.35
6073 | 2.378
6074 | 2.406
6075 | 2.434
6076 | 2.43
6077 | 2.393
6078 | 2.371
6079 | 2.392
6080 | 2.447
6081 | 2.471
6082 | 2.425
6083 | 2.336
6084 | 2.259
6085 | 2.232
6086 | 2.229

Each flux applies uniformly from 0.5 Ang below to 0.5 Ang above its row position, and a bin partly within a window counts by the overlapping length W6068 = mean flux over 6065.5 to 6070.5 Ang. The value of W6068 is 2.25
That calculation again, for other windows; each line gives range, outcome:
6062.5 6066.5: 2.25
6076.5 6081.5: 2.41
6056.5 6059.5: 1.95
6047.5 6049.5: 1.79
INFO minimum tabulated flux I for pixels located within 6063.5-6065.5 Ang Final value 2.247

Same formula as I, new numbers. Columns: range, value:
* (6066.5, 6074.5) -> 2.238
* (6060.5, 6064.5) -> 2.165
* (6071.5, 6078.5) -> 2.35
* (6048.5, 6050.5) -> 1.786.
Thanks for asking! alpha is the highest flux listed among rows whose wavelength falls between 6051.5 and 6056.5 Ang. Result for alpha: 1.874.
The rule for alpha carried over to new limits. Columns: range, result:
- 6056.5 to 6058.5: 1.948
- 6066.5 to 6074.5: 2.406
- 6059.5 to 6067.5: 2.254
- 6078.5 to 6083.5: 2.471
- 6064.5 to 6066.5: 2.247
